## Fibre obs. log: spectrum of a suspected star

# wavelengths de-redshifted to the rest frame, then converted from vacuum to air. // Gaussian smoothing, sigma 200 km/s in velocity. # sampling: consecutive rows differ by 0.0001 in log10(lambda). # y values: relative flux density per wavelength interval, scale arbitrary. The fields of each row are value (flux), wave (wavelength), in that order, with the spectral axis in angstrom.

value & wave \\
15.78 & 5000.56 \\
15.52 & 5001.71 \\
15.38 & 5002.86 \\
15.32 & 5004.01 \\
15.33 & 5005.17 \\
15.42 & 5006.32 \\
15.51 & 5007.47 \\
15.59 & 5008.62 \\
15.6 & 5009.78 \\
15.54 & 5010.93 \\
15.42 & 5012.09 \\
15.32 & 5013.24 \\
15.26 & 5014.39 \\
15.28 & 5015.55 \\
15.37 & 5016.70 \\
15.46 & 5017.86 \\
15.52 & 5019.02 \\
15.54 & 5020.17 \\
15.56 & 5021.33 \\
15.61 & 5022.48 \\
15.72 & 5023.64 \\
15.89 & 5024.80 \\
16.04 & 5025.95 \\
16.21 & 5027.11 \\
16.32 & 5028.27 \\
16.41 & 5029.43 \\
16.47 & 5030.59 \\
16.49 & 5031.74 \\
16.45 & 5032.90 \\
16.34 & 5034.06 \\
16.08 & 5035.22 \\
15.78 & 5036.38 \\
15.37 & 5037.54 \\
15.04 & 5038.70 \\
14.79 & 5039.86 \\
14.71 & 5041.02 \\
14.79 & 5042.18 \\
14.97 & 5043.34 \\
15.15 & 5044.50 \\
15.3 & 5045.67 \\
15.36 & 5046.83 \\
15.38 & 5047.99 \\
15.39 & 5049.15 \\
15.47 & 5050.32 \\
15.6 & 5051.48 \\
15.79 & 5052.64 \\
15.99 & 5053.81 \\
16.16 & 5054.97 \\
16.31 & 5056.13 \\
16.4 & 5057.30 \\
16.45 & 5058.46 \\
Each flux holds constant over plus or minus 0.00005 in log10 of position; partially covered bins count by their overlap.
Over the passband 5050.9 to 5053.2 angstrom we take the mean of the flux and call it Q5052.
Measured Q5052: 15.7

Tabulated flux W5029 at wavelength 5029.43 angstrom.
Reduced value 16.41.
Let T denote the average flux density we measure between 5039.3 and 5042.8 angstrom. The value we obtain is 14.8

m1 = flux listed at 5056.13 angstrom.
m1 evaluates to 16.31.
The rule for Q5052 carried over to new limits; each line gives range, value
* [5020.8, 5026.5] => 15.8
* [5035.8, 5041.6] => 15.1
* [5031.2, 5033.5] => 16.5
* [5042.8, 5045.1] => 15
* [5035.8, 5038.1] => 15.6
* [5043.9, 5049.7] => 15.3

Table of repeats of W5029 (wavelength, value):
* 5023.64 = 15.72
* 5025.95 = 16.04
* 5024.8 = 15.89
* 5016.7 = 15.37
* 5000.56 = 15.78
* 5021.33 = 15.56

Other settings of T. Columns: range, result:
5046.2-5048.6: 15.4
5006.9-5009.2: 15.5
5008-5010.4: 15.6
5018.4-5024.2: 15.6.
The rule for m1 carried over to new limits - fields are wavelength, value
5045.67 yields 15.3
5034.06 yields 16.34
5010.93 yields 15.54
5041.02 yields 14.71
